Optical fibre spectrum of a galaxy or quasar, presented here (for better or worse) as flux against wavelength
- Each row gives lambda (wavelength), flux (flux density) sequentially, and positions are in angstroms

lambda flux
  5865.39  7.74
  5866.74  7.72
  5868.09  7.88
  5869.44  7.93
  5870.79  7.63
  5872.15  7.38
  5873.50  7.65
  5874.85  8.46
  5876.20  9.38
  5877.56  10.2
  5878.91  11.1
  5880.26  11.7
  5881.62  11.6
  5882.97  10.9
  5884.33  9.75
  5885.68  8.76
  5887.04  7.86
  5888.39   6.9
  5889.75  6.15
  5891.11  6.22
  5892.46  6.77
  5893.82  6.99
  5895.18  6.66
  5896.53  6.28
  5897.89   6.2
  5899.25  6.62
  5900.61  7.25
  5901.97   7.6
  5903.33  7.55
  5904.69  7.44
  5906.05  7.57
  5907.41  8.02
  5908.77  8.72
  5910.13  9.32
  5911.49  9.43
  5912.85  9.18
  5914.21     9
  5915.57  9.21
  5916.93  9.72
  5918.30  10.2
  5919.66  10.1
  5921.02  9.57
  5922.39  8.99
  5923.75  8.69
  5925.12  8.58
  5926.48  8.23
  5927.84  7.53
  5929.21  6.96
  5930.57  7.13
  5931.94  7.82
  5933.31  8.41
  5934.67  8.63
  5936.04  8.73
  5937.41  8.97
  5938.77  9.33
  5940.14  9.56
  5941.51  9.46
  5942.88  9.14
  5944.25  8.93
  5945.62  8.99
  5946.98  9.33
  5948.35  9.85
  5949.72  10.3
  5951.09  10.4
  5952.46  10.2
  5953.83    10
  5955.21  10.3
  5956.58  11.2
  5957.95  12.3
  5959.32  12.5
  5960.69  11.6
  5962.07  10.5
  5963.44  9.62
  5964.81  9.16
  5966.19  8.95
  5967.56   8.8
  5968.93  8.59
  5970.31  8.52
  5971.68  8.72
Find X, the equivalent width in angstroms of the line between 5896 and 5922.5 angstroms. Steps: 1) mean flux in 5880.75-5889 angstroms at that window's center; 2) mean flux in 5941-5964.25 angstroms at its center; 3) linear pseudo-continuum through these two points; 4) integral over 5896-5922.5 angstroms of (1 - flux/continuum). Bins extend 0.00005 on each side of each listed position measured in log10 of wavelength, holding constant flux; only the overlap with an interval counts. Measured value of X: 3.6 angstroms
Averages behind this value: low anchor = 9.37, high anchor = 10.3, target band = 8.4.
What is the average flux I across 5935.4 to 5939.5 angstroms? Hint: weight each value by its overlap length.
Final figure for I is 9.02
